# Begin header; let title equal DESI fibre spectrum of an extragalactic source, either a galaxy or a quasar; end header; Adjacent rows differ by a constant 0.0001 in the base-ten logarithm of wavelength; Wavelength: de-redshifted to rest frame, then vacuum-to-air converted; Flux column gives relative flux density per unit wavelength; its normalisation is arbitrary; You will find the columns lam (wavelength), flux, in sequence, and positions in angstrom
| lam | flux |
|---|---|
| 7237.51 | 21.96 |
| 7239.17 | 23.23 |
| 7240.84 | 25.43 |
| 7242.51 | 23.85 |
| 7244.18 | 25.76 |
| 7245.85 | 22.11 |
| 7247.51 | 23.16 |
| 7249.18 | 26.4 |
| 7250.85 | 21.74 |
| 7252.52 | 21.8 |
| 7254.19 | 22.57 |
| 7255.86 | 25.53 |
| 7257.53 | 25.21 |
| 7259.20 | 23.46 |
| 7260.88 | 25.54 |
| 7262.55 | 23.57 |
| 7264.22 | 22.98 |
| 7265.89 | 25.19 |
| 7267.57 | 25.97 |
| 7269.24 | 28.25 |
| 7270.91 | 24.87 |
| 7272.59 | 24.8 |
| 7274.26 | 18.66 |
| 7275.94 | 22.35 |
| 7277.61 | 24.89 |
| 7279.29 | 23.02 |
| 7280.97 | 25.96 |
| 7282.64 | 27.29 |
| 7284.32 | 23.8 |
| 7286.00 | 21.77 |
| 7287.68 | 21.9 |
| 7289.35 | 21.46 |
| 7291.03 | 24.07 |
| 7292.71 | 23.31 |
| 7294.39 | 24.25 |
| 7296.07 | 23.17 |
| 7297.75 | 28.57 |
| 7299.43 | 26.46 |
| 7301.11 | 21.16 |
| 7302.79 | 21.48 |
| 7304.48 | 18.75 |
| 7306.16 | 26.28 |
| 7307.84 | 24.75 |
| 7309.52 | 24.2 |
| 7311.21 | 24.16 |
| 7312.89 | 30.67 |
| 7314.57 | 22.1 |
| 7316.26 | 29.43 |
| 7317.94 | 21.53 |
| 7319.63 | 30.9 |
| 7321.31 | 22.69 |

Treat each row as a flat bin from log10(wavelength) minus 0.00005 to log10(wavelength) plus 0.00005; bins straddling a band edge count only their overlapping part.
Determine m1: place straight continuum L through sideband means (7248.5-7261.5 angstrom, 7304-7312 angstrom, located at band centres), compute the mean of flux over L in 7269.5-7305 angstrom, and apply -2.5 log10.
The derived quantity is 0.02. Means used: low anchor 24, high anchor 23.8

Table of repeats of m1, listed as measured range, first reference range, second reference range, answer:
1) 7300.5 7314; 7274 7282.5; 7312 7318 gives 0.087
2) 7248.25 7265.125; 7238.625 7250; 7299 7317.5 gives 0.020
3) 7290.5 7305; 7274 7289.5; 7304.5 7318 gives 0.036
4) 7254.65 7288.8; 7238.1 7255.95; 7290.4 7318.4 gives -0.010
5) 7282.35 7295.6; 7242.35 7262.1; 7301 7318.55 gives 0.036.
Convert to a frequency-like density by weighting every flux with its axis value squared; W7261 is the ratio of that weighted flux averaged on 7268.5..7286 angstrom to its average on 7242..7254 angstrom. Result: 1.0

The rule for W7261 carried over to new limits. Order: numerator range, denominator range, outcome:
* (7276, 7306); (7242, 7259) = 1.00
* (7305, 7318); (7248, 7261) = 1.08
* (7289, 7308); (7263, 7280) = 0.99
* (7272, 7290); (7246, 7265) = 0.99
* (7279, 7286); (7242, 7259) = 1.05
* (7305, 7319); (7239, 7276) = 1.07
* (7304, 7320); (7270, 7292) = 1.09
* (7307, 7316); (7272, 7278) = 1.15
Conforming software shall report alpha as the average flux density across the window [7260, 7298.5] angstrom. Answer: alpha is 24.1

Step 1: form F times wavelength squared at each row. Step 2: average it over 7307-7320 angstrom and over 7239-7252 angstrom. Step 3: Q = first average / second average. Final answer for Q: 1.10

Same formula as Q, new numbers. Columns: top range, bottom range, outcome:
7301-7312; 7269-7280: 0.99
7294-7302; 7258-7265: 1.04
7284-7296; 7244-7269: 0.96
